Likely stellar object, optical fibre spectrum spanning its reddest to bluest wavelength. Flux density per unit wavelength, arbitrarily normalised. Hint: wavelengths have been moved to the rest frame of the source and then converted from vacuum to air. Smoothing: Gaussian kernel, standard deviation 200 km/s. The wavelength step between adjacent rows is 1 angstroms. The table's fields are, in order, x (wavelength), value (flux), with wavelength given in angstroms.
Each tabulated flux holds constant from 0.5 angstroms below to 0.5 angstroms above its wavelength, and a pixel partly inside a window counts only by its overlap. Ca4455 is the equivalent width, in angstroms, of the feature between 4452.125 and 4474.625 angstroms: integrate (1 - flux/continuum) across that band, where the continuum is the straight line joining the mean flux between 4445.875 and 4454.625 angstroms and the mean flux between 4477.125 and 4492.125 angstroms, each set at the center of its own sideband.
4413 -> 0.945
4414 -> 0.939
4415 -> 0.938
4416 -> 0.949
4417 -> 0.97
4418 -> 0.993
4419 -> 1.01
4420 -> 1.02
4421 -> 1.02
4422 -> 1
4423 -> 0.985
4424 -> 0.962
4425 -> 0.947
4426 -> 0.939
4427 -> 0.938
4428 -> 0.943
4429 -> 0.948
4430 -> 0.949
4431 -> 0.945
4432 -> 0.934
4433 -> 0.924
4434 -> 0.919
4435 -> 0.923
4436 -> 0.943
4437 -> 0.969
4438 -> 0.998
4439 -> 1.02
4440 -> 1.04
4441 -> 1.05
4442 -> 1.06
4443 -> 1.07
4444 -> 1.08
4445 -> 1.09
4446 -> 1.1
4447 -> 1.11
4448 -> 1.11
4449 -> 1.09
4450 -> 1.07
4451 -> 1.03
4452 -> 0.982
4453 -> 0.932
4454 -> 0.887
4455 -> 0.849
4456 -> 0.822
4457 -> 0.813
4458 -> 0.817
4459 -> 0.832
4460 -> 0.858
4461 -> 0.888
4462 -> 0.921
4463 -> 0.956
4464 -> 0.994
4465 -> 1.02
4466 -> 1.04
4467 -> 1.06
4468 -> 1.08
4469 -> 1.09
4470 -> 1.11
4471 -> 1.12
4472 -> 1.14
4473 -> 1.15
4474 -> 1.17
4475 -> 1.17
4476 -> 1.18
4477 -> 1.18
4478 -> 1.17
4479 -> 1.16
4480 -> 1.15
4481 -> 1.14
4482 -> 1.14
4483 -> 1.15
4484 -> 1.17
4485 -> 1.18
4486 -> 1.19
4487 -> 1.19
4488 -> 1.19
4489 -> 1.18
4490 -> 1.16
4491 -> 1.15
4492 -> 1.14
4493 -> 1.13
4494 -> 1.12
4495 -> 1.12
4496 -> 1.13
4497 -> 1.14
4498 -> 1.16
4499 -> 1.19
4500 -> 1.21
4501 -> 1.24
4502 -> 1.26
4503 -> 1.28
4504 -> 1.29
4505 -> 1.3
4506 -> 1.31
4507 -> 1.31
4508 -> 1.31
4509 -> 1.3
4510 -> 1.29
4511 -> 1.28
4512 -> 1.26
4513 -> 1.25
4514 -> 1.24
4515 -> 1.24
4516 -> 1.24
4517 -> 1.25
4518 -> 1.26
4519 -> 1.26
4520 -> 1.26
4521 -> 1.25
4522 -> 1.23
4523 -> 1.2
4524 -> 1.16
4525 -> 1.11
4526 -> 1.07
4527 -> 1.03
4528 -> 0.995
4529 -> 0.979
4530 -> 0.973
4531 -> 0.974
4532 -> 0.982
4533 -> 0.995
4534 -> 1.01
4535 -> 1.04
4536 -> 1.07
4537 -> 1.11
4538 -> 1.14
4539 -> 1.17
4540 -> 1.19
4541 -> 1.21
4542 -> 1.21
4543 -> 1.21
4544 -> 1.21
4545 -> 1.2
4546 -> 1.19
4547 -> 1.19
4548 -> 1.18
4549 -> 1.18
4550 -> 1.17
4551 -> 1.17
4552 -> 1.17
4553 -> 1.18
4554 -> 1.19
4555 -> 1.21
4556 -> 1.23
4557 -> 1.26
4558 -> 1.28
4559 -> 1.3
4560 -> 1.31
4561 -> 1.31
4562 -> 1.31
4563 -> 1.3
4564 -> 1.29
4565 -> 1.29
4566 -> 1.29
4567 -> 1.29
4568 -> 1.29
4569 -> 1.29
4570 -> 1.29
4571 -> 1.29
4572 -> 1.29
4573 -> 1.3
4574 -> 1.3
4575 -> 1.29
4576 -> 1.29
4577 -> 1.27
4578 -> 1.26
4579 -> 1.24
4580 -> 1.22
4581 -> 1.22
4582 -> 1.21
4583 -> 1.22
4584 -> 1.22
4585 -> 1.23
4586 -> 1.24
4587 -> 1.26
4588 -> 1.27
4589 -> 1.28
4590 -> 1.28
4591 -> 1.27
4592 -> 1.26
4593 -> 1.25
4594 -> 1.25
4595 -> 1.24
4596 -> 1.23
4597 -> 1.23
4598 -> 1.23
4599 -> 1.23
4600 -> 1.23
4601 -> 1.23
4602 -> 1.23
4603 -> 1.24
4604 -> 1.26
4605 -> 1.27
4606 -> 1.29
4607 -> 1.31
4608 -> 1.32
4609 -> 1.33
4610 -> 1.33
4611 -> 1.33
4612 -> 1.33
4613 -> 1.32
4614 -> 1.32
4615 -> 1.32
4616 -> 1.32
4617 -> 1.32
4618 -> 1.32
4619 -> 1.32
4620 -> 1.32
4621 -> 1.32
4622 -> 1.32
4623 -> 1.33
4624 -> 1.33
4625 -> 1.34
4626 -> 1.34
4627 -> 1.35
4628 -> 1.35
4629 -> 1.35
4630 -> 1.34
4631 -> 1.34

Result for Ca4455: 2.1 angstroms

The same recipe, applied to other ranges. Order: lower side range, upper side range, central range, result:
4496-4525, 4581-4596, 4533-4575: 0.86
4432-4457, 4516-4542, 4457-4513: -4.37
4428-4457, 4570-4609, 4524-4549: 1.24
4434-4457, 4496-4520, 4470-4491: -0.36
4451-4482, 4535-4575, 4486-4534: -2.43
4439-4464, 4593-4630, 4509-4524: -1.92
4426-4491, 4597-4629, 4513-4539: 0.61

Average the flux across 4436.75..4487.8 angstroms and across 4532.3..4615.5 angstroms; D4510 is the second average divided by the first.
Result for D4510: 1.18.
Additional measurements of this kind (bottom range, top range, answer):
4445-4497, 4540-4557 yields 1.12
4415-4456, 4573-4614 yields 1.28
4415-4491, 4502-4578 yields 1.18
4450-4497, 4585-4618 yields 1.20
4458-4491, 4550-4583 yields 1.15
